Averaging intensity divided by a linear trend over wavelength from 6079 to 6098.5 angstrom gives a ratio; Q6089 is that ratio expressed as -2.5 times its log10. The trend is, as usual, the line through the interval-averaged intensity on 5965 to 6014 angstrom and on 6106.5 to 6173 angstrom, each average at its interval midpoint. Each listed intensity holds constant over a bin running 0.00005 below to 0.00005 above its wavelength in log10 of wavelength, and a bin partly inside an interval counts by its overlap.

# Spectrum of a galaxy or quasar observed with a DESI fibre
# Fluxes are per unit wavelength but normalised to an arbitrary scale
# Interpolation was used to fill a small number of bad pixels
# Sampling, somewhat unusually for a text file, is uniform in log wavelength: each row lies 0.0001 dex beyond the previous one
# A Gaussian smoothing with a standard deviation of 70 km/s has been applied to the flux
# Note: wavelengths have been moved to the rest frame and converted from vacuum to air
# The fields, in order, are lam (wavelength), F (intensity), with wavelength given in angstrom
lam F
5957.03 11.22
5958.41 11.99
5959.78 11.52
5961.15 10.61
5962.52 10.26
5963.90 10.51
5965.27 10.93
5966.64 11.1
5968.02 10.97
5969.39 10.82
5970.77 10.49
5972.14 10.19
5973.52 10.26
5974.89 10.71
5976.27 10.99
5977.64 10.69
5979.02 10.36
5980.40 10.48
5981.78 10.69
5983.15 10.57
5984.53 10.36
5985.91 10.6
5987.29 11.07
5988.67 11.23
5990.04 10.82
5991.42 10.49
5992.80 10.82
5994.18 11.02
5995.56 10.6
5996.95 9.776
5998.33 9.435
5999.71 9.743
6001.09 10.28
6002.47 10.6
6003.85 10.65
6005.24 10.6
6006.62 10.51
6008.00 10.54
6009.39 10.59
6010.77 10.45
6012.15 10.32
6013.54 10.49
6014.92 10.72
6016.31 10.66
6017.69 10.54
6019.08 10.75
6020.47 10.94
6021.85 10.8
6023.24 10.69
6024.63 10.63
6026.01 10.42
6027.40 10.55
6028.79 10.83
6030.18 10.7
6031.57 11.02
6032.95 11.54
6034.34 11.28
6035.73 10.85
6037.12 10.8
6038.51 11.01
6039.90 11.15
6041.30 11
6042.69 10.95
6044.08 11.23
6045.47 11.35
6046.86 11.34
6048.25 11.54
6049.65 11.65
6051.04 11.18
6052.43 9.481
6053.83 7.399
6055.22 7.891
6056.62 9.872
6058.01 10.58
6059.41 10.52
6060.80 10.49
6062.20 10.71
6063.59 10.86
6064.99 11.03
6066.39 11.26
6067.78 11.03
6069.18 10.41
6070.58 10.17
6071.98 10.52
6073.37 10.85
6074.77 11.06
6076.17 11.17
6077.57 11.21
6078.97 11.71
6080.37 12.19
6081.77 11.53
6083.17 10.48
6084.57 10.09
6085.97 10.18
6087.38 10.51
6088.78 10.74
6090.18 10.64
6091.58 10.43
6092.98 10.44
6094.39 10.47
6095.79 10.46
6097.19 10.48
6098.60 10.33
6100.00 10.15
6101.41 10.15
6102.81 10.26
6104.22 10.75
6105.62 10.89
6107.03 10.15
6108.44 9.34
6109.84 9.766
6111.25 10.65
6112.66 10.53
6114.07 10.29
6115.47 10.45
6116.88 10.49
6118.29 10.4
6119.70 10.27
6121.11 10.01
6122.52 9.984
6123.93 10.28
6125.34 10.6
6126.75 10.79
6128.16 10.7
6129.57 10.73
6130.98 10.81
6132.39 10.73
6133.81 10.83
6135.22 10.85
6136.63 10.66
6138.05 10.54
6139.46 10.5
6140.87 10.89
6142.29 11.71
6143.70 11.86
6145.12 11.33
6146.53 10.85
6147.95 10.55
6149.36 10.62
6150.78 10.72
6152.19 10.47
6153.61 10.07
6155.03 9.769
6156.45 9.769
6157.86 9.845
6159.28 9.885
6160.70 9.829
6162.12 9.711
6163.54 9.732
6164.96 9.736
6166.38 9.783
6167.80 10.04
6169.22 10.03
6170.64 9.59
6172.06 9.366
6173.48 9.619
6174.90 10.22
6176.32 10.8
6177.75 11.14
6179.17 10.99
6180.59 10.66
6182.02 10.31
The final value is -0.03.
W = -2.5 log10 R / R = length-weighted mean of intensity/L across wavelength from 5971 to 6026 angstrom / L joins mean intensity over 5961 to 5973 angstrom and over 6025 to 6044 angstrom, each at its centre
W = 0.02 mag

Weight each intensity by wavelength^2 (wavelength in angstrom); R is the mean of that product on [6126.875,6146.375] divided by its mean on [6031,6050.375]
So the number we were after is 1.01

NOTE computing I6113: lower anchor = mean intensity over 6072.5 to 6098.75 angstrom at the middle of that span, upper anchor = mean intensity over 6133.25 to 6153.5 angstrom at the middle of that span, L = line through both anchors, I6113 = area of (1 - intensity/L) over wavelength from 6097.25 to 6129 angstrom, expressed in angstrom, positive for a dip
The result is 1.5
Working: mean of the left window 10.8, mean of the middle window 10.3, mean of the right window 10.9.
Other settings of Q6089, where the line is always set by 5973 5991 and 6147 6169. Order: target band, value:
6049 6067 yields 0.02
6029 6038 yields -0.05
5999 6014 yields 0.02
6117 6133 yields -0.03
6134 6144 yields -0.09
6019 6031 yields -0.02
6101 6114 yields -0.01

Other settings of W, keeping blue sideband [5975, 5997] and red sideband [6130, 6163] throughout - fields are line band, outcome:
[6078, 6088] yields -0.036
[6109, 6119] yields 0.023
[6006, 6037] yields -0.007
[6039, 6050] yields -0.061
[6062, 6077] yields -0.022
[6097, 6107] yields 0.019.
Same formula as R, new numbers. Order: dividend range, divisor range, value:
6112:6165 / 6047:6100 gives 1.01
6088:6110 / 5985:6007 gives 1.02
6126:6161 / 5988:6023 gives 1.05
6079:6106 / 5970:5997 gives 1.04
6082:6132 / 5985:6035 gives 1.01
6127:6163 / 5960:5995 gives 1.04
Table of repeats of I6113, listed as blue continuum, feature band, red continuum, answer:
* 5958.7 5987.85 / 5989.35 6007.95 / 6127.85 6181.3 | 0.4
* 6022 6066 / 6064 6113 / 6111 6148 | 0.2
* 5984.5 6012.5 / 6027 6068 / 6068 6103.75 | -0.4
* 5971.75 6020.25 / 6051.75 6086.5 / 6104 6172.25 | -0.2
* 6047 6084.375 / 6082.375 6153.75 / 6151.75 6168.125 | -2.3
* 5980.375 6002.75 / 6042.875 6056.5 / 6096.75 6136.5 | 0.2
